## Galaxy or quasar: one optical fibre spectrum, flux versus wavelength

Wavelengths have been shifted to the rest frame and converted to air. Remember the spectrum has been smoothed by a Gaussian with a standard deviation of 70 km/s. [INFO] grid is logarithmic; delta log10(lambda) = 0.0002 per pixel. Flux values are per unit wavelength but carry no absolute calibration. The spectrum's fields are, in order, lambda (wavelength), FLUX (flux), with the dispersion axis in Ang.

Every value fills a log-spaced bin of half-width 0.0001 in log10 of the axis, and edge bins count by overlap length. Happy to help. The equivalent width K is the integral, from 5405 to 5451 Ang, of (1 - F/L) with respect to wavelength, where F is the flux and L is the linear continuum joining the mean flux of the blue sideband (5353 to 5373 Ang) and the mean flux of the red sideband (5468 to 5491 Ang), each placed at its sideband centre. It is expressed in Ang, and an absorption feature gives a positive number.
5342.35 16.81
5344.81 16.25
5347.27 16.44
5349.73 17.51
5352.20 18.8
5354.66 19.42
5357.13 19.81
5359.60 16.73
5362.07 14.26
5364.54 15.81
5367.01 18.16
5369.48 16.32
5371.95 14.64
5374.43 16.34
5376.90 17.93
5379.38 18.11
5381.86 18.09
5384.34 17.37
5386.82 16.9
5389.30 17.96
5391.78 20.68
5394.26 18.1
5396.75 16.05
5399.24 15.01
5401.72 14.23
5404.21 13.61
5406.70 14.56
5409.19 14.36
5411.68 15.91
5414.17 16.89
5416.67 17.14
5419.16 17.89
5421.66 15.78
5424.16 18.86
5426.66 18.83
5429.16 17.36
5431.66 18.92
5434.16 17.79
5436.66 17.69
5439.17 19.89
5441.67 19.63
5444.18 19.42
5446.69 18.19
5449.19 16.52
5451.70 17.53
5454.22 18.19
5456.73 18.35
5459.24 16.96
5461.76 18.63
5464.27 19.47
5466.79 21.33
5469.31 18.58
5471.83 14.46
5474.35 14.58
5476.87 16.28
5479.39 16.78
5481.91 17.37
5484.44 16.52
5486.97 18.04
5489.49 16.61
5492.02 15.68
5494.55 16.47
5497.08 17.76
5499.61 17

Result -2.07 Ang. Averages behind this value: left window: 17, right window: 16.6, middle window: 17.5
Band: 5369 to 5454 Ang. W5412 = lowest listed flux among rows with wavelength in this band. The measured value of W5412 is 13.61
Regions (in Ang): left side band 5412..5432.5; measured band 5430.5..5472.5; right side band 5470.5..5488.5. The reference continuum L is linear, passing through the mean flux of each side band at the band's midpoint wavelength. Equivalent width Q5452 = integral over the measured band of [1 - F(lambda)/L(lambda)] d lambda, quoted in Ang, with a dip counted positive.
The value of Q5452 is -3.6 Ang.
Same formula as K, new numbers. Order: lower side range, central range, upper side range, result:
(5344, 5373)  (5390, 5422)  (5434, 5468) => 2.89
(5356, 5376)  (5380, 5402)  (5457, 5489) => -0.76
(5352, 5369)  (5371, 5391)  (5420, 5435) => 0.34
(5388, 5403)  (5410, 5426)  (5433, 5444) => 0.79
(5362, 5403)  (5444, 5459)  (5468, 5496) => -1.11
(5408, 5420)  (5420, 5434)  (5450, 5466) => -0.82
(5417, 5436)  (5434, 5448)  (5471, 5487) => -1.14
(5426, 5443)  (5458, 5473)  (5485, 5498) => -0.51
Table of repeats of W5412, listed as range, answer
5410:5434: 15.78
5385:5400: 15.01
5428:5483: 14.46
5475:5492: 16.28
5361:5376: 14.26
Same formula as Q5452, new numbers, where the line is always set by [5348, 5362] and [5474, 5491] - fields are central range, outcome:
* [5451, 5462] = -0.60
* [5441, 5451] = -0.73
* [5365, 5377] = 0.91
